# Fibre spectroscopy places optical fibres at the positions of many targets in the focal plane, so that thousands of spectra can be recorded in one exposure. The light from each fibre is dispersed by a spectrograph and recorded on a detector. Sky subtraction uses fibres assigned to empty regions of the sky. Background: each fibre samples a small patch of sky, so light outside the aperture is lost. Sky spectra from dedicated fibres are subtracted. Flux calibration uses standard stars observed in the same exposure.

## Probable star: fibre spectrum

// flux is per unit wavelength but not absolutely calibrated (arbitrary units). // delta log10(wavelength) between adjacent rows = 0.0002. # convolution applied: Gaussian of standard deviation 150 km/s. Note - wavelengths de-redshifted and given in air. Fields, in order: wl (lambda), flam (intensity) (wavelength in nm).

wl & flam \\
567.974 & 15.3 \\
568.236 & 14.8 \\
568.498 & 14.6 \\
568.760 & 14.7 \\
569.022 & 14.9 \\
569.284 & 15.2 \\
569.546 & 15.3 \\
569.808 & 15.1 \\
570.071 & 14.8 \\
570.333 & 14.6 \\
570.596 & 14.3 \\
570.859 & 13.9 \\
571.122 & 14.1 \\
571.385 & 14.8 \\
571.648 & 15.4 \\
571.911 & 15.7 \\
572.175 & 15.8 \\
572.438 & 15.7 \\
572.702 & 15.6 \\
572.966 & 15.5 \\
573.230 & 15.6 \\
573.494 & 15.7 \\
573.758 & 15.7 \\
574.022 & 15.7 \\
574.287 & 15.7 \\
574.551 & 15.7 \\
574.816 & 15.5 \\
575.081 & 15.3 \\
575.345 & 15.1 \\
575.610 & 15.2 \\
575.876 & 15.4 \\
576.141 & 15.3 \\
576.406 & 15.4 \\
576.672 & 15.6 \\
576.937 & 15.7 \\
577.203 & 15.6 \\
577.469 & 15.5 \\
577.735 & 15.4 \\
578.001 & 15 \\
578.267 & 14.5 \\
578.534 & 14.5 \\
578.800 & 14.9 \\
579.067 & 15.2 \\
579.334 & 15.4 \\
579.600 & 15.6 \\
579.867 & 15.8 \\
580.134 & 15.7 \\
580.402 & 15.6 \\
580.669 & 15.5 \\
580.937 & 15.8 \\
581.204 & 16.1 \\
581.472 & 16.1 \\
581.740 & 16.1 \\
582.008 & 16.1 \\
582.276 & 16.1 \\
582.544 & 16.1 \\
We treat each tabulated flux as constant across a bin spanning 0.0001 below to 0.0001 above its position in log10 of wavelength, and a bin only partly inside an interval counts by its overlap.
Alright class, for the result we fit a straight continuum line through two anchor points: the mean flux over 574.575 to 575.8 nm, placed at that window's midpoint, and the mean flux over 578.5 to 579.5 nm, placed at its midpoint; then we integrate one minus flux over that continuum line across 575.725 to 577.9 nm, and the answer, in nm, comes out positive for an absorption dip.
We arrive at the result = -0.04 nm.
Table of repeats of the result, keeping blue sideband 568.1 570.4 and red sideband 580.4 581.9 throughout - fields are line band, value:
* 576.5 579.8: 0.08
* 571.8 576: -0.07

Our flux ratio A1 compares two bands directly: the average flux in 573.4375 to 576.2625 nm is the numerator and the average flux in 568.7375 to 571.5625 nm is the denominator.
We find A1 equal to 1.05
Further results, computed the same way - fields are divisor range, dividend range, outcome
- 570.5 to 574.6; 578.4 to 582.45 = 1.02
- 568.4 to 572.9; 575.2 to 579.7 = 1.02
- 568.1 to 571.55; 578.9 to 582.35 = 1.07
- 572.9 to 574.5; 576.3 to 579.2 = 0.97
